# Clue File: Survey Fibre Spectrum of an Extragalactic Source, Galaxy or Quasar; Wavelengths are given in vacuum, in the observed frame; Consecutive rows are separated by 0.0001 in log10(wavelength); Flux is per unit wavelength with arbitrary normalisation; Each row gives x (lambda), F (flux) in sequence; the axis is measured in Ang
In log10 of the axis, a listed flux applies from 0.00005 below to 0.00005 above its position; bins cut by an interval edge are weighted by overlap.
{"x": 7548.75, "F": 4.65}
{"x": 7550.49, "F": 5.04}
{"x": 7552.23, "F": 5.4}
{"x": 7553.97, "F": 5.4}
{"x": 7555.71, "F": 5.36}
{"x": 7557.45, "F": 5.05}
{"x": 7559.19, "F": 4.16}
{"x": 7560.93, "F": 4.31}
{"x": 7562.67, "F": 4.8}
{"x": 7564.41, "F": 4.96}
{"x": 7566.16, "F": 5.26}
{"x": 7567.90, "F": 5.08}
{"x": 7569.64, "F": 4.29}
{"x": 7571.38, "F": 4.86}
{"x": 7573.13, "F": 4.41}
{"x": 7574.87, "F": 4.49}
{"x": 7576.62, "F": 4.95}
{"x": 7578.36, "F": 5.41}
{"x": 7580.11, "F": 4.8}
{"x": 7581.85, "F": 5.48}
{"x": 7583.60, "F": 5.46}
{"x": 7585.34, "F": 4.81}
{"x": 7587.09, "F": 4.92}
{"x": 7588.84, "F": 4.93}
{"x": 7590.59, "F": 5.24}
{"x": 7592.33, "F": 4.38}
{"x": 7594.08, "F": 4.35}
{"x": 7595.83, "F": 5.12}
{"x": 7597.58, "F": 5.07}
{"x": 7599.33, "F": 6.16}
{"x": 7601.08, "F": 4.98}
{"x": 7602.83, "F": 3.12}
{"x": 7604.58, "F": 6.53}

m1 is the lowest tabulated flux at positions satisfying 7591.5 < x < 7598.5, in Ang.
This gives 4.35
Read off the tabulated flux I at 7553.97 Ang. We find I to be 5.4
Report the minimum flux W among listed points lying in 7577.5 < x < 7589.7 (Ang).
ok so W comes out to 4.8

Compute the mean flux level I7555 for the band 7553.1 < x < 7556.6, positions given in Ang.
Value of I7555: 5.38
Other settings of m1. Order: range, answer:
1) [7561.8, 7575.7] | 4.29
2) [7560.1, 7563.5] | 4.31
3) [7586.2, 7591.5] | 4.92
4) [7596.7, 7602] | 4.98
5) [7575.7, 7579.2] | 4.95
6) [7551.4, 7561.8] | 4.16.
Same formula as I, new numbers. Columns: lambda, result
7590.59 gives 5.24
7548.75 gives 4.65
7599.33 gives 6.16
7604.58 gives 6.53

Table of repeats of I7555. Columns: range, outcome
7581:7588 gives 5.16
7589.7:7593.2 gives 4.82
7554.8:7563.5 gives 4.74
